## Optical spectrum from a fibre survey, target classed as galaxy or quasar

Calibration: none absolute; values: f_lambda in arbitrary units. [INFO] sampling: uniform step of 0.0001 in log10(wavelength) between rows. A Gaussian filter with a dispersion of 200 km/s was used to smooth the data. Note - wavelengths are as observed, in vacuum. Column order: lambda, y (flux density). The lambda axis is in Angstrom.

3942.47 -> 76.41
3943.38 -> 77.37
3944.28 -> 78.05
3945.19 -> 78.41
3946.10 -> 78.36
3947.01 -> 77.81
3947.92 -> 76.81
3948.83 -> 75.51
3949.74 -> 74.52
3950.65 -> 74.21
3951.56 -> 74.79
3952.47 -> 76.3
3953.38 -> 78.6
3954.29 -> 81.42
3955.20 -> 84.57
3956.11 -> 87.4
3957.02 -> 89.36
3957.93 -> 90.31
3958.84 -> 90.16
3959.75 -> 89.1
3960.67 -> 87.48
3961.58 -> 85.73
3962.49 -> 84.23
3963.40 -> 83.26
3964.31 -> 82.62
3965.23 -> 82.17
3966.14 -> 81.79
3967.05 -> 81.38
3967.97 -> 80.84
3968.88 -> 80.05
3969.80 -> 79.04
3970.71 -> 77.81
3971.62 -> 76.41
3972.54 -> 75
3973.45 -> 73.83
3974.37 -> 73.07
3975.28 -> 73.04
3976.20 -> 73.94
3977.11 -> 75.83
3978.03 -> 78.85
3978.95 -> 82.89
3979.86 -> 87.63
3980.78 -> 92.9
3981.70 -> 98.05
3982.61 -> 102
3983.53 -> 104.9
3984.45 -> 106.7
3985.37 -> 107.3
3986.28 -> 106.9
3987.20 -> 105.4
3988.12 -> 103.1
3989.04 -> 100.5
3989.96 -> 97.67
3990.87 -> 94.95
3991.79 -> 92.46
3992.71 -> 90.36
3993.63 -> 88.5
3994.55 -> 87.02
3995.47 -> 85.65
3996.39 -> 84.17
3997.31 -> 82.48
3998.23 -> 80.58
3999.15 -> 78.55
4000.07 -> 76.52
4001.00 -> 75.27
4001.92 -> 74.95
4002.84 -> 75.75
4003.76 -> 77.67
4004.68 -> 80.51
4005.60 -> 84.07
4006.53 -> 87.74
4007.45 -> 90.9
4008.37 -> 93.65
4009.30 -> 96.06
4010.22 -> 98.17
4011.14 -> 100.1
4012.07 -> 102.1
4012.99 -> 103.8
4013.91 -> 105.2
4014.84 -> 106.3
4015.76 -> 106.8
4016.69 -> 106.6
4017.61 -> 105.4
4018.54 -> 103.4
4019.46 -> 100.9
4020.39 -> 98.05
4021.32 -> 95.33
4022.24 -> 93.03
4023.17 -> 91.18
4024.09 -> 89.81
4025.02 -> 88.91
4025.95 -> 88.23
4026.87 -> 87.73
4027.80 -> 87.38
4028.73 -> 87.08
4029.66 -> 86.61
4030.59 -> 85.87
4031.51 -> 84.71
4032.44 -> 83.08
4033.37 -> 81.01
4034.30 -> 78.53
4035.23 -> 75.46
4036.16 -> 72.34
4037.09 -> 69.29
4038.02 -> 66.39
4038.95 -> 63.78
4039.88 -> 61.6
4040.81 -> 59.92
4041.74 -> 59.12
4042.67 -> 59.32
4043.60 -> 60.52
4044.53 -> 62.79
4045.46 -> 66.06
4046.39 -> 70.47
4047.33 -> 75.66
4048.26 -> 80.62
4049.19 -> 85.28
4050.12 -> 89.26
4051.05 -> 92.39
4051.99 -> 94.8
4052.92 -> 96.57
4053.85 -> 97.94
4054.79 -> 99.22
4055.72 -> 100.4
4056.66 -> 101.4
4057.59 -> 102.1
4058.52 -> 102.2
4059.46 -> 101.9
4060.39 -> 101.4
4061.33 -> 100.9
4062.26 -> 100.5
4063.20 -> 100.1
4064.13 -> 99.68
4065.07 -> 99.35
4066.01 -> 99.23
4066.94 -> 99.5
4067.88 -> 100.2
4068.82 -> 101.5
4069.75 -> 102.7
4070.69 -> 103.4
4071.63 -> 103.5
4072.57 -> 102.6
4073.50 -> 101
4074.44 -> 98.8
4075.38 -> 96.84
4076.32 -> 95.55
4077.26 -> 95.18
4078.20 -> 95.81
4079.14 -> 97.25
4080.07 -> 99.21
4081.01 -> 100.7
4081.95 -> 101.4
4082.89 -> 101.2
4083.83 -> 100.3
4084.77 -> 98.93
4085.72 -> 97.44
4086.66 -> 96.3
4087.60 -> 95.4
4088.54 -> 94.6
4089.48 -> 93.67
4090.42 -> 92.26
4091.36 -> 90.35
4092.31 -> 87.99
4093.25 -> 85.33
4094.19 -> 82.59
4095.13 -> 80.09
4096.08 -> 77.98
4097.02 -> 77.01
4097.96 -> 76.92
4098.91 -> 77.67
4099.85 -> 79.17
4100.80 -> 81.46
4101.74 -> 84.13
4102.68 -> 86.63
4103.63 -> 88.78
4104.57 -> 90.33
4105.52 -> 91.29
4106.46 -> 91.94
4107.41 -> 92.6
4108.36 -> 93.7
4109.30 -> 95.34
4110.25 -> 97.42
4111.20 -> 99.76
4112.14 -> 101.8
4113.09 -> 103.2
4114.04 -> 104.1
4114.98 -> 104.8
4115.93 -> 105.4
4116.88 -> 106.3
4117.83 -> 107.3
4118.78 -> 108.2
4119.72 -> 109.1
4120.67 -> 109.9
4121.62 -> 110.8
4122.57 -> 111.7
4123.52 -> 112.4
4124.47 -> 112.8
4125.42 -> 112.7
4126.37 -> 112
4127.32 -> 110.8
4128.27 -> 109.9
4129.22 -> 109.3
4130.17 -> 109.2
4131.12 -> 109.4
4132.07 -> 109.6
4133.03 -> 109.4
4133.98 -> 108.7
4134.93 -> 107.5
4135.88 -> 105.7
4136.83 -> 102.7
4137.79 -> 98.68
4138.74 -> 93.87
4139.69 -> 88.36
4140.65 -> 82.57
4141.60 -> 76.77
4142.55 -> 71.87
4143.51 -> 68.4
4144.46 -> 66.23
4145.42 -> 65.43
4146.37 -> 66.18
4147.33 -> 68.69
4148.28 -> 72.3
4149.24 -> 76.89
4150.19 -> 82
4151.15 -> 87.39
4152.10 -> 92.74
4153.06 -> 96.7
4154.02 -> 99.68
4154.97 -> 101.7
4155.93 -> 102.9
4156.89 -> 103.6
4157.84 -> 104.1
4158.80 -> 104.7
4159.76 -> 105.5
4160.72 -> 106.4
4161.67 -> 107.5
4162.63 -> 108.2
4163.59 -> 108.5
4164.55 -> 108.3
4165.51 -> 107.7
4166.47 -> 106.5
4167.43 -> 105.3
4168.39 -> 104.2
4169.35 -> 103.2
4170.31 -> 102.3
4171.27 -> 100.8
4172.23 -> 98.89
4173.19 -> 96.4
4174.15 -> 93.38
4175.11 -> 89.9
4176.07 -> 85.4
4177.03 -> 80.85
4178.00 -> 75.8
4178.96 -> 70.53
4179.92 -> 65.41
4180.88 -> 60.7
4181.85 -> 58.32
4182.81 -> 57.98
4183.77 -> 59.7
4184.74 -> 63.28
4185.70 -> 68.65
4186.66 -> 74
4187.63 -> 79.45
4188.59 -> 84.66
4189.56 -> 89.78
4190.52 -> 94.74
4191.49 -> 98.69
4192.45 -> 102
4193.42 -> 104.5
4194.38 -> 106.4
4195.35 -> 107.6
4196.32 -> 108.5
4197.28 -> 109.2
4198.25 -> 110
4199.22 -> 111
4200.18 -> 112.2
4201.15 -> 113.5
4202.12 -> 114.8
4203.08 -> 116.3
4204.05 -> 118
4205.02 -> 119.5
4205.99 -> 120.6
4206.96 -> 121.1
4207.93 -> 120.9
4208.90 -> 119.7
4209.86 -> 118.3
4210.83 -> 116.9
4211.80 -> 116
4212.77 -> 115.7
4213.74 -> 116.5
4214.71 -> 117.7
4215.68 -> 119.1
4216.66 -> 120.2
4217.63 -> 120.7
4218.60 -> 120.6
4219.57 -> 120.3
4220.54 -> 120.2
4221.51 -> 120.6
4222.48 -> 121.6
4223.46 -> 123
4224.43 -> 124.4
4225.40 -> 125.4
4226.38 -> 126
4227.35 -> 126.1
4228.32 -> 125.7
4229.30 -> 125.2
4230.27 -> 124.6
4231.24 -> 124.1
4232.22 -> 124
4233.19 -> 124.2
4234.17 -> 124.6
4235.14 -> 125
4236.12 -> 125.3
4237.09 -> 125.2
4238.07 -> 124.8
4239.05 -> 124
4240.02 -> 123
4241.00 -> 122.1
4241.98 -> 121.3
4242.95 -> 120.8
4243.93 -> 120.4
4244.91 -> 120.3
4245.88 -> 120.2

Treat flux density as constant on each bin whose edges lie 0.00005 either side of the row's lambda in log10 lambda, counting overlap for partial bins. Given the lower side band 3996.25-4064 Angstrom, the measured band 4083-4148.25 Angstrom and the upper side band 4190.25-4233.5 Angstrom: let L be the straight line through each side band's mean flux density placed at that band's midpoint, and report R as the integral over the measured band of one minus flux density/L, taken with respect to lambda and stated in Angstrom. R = 4.1 Angstrom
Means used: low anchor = 87.1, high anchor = 117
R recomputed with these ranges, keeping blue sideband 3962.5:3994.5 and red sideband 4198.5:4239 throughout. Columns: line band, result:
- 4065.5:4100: 2.7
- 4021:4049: 5.4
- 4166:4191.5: 7.0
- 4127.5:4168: 5.6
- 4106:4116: 0.7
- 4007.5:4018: -1.0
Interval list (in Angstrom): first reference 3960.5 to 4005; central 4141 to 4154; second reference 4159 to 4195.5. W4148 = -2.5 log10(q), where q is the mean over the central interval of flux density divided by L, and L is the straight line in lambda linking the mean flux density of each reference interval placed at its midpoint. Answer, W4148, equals 0.16 mag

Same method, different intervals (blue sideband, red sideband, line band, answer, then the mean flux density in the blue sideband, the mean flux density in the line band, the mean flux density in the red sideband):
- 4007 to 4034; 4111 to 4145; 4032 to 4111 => 0.10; 94.6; 89.2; 102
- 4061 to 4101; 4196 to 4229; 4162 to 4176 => 0.09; 94.5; 102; 119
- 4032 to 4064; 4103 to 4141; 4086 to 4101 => 0.11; 82.9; 85.8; 103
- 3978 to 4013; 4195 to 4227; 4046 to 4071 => 0.03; 91.2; 96.3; 118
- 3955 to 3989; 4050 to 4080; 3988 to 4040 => 0.05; 87.1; 88.4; 99.3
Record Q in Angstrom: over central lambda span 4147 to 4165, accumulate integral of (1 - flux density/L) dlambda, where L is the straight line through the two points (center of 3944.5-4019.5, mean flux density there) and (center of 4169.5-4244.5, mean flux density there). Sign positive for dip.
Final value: 1.1 Angstrom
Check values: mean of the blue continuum 87.4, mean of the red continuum 108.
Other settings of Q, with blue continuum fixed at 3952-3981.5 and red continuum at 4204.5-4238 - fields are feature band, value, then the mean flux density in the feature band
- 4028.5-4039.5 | 1.8 Angstrom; 77.5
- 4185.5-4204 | 2.6 Angstrom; 101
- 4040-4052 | 2.8 Angstrom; 72.4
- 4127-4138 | 0.0 Angstrom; 108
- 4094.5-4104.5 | 2.1 Angstrom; 81.4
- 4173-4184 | 3.9 Angstrom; 74.3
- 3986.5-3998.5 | -0.9 Angstrom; 92.2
